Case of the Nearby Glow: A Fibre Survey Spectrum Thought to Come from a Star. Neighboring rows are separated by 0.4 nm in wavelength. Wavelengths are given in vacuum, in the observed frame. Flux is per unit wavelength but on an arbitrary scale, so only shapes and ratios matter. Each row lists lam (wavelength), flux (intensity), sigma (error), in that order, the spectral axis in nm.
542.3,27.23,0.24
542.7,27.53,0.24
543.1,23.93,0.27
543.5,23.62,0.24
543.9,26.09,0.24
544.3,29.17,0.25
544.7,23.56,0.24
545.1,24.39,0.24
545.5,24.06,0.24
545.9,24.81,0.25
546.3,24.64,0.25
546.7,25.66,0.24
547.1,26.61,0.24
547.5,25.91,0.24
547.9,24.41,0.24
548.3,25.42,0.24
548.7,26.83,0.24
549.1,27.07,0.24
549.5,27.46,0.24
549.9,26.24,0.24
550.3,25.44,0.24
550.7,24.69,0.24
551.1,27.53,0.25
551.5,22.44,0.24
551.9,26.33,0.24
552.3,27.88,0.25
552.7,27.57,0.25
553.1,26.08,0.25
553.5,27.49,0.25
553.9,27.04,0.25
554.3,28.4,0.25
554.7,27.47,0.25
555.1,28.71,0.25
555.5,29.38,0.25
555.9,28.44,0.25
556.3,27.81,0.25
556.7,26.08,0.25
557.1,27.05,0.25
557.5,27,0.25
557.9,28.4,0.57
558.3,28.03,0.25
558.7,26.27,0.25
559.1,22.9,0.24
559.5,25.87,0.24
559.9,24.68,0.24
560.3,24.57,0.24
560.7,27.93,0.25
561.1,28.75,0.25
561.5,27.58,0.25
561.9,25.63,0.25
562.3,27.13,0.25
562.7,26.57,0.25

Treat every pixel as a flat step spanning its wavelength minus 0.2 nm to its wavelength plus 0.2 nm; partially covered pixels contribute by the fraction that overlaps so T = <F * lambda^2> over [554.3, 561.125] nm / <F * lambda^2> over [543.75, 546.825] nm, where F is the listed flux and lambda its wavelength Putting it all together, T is 1.12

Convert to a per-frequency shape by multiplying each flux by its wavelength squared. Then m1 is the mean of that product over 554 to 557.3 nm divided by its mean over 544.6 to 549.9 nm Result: 1.13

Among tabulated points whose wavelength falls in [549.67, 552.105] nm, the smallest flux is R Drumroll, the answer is 22.44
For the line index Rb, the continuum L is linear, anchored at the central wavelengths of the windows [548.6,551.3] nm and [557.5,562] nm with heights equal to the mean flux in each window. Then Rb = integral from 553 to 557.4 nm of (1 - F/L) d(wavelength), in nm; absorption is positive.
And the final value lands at -0.20 nm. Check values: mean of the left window 26.5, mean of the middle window 27.7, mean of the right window 26.5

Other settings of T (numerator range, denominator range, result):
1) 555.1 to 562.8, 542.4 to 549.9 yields 1.10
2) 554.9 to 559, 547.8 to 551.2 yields 1.08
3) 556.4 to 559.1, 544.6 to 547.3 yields 1.13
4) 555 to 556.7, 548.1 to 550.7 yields 1.10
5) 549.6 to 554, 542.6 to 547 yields 1.07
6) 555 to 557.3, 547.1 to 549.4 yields 1.10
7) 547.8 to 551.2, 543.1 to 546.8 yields 1.06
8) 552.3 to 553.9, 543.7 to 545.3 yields 1.09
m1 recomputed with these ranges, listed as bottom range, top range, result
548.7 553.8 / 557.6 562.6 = 1.04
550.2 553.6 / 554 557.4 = 1.08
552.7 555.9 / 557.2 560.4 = 0.95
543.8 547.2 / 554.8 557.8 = 1.14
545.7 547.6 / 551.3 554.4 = 1.07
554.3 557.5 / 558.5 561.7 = 0.95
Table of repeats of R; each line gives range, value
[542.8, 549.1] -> 23.56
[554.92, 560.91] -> 22.9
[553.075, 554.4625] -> 26.08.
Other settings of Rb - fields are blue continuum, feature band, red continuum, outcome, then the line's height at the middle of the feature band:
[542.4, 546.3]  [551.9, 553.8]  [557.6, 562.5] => -0.09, 25.9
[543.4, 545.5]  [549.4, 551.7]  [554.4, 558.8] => 0.08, 26.5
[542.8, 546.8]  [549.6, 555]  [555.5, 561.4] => -0.11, 26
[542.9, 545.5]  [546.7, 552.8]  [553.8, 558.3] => 0.06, 26.3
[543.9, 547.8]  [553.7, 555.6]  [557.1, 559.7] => -0.14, 26.2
